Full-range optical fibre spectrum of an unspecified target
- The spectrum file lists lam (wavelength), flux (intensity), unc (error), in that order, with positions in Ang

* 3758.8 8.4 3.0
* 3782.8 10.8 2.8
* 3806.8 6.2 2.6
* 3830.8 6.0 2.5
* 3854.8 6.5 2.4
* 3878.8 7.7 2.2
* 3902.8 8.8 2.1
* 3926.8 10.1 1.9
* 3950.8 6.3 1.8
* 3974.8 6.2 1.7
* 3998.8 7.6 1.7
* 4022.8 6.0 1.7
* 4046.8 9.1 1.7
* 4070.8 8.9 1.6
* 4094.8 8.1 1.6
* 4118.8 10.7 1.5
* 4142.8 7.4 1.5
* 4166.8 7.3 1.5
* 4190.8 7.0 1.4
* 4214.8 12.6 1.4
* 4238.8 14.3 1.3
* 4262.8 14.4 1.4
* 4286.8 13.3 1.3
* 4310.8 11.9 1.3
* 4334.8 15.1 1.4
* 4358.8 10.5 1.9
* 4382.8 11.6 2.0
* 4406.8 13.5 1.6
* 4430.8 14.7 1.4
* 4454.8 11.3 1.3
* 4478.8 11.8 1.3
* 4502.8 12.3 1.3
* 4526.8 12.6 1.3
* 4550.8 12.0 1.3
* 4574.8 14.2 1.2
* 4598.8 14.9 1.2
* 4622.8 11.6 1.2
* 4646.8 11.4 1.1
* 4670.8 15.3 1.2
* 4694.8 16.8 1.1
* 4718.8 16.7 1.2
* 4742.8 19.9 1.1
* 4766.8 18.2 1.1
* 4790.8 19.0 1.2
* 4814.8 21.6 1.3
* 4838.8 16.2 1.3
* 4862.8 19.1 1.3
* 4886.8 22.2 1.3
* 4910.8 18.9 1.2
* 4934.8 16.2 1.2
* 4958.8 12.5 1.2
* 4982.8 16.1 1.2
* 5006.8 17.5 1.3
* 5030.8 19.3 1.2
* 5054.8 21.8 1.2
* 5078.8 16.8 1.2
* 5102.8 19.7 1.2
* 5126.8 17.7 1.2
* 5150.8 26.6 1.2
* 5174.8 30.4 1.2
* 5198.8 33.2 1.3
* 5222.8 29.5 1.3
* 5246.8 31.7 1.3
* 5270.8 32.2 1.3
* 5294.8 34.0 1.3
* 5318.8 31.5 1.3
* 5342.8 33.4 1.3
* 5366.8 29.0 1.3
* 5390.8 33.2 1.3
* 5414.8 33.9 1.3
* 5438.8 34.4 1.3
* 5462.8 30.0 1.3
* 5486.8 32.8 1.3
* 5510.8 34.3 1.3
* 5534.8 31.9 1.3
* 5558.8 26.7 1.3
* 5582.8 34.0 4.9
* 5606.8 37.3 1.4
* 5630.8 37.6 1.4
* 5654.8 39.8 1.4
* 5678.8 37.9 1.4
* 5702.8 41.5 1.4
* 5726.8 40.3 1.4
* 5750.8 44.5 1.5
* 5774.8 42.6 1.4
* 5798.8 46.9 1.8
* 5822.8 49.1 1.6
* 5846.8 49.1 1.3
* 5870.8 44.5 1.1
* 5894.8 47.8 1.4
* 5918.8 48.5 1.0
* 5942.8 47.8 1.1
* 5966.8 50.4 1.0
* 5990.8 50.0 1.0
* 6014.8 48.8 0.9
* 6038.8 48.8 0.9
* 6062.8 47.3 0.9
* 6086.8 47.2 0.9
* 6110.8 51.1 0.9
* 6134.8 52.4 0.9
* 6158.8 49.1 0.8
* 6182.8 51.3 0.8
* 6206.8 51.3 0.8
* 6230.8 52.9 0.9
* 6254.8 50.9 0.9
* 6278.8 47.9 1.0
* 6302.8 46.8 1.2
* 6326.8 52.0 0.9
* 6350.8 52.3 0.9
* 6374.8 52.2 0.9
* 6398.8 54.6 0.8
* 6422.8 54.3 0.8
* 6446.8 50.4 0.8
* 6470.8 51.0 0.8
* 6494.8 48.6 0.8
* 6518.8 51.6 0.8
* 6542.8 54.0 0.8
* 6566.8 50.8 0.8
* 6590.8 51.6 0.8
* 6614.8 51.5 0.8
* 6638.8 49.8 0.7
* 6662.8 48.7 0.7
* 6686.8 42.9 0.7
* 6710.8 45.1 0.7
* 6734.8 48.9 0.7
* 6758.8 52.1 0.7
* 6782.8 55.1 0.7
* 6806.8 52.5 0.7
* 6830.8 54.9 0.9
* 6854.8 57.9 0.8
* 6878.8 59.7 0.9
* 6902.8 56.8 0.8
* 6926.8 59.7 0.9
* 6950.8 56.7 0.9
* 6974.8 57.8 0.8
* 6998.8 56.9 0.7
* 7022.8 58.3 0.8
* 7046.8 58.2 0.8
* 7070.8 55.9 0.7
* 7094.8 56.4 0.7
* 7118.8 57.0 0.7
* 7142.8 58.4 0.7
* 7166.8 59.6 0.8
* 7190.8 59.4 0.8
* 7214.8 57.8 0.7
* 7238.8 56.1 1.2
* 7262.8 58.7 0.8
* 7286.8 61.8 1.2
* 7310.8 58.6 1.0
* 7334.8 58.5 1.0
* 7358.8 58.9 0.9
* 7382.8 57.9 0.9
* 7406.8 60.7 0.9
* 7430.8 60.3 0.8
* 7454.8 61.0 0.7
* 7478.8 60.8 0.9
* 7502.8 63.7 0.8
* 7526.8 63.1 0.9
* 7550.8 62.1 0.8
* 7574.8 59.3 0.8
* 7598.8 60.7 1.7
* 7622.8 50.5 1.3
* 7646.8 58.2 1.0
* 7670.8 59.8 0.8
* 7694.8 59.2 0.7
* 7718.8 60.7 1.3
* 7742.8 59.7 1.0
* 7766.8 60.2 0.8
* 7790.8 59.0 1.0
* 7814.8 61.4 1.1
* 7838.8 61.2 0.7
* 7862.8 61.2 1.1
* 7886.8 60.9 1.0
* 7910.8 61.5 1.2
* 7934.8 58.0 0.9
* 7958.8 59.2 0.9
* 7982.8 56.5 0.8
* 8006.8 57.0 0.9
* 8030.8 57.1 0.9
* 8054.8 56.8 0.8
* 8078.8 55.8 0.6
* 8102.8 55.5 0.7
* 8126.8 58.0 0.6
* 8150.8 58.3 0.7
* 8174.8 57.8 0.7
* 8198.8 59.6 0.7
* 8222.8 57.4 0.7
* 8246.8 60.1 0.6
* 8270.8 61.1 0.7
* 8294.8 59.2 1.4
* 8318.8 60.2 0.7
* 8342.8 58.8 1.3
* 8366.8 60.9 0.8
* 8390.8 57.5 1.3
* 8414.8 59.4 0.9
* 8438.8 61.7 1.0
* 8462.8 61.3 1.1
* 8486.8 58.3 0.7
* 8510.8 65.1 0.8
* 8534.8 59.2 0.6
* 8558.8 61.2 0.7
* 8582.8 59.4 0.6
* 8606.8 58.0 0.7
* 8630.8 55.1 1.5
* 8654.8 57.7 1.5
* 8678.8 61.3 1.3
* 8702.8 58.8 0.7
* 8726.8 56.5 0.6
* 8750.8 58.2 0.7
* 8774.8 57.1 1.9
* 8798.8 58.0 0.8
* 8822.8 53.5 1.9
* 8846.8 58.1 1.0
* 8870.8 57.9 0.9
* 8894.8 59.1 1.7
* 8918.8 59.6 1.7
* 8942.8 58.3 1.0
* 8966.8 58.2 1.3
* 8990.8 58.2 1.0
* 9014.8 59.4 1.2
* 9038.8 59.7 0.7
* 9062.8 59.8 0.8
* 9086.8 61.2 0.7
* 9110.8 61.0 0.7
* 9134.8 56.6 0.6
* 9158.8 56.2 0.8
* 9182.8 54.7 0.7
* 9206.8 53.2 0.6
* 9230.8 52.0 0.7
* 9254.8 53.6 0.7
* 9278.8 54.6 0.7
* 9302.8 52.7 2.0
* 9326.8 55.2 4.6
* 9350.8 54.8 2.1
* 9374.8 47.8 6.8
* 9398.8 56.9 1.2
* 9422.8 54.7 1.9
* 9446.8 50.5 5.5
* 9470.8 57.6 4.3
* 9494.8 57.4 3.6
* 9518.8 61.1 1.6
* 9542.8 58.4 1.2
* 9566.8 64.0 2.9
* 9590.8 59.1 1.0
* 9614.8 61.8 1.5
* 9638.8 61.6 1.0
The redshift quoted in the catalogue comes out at 0.29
